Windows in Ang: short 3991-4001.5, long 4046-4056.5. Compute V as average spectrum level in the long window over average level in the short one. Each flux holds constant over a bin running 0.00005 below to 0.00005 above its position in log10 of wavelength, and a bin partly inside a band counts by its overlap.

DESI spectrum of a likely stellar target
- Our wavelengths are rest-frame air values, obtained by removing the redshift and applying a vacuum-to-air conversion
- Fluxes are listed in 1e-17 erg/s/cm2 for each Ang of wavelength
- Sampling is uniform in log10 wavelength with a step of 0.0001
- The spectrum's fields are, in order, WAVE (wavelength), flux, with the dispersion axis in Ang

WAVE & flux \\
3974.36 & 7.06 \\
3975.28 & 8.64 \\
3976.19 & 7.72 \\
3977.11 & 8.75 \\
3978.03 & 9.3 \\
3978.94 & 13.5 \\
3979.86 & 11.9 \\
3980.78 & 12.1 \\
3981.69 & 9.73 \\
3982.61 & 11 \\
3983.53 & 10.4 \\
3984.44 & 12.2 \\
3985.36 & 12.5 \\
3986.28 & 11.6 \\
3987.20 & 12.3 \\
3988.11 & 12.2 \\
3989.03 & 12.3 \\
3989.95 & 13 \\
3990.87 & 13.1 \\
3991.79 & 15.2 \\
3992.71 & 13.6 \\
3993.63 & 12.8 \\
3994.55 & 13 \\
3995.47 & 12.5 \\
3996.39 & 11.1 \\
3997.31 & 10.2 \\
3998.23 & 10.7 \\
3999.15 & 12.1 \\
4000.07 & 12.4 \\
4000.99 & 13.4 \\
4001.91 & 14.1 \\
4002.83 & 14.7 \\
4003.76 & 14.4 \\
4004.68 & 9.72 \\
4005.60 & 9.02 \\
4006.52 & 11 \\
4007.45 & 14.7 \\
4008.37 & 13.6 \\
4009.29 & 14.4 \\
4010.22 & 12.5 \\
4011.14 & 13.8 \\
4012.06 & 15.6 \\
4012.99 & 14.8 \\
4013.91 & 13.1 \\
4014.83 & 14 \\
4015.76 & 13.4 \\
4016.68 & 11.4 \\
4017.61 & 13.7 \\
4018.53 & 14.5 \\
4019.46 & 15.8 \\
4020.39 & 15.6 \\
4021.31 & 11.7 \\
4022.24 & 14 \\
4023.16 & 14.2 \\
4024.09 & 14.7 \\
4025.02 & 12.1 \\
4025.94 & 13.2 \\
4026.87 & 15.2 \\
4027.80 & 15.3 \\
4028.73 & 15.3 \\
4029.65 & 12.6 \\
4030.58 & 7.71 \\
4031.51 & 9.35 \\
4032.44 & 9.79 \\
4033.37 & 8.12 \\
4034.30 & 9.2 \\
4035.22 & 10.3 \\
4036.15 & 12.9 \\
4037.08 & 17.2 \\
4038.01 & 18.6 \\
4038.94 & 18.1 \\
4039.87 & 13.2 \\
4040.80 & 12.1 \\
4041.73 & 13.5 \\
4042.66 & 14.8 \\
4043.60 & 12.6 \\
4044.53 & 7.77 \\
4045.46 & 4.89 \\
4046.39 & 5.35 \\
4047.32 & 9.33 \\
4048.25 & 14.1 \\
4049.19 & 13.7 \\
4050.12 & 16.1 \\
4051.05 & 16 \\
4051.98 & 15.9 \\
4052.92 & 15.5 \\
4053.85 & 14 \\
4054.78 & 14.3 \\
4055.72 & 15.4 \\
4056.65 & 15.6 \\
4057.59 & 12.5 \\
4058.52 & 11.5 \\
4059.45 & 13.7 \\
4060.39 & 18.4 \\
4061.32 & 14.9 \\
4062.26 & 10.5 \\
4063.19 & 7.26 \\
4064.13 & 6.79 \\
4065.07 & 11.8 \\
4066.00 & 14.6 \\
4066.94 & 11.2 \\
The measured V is 1.1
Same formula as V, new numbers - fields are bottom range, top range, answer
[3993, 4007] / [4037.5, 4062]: 1.12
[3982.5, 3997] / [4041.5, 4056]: 1.02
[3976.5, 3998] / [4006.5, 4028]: 1.17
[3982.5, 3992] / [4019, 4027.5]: 1.14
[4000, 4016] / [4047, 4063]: 1.06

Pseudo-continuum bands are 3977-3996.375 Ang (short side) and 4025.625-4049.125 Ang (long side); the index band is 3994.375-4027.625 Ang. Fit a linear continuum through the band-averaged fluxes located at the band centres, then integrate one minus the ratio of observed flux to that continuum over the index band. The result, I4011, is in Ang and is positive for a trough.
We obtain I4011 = -3.1 Ang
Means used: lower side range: 12.1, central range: 13.2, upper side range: 12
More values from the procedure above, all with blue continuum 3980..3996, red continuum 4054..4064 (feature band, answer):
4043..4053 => 0.95 Ang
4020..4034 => 0.28 Ang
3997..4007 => 0.38 Ang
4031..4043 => 0.10 Ang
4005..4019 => -0.72 Ang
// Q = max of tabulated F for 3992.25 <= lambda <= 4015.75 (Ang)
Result 15.6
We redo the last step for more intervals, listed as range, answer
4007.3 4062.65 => 18.6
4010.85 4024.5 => 15.8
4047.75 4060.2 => 16.1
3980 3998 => 15.2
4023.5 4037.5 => 17.2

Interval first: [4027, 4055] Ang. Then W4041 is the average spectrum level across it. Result 12.6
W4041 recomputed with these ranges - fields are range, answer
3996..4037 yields 12.8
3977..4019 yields 12.5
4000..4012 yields 13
